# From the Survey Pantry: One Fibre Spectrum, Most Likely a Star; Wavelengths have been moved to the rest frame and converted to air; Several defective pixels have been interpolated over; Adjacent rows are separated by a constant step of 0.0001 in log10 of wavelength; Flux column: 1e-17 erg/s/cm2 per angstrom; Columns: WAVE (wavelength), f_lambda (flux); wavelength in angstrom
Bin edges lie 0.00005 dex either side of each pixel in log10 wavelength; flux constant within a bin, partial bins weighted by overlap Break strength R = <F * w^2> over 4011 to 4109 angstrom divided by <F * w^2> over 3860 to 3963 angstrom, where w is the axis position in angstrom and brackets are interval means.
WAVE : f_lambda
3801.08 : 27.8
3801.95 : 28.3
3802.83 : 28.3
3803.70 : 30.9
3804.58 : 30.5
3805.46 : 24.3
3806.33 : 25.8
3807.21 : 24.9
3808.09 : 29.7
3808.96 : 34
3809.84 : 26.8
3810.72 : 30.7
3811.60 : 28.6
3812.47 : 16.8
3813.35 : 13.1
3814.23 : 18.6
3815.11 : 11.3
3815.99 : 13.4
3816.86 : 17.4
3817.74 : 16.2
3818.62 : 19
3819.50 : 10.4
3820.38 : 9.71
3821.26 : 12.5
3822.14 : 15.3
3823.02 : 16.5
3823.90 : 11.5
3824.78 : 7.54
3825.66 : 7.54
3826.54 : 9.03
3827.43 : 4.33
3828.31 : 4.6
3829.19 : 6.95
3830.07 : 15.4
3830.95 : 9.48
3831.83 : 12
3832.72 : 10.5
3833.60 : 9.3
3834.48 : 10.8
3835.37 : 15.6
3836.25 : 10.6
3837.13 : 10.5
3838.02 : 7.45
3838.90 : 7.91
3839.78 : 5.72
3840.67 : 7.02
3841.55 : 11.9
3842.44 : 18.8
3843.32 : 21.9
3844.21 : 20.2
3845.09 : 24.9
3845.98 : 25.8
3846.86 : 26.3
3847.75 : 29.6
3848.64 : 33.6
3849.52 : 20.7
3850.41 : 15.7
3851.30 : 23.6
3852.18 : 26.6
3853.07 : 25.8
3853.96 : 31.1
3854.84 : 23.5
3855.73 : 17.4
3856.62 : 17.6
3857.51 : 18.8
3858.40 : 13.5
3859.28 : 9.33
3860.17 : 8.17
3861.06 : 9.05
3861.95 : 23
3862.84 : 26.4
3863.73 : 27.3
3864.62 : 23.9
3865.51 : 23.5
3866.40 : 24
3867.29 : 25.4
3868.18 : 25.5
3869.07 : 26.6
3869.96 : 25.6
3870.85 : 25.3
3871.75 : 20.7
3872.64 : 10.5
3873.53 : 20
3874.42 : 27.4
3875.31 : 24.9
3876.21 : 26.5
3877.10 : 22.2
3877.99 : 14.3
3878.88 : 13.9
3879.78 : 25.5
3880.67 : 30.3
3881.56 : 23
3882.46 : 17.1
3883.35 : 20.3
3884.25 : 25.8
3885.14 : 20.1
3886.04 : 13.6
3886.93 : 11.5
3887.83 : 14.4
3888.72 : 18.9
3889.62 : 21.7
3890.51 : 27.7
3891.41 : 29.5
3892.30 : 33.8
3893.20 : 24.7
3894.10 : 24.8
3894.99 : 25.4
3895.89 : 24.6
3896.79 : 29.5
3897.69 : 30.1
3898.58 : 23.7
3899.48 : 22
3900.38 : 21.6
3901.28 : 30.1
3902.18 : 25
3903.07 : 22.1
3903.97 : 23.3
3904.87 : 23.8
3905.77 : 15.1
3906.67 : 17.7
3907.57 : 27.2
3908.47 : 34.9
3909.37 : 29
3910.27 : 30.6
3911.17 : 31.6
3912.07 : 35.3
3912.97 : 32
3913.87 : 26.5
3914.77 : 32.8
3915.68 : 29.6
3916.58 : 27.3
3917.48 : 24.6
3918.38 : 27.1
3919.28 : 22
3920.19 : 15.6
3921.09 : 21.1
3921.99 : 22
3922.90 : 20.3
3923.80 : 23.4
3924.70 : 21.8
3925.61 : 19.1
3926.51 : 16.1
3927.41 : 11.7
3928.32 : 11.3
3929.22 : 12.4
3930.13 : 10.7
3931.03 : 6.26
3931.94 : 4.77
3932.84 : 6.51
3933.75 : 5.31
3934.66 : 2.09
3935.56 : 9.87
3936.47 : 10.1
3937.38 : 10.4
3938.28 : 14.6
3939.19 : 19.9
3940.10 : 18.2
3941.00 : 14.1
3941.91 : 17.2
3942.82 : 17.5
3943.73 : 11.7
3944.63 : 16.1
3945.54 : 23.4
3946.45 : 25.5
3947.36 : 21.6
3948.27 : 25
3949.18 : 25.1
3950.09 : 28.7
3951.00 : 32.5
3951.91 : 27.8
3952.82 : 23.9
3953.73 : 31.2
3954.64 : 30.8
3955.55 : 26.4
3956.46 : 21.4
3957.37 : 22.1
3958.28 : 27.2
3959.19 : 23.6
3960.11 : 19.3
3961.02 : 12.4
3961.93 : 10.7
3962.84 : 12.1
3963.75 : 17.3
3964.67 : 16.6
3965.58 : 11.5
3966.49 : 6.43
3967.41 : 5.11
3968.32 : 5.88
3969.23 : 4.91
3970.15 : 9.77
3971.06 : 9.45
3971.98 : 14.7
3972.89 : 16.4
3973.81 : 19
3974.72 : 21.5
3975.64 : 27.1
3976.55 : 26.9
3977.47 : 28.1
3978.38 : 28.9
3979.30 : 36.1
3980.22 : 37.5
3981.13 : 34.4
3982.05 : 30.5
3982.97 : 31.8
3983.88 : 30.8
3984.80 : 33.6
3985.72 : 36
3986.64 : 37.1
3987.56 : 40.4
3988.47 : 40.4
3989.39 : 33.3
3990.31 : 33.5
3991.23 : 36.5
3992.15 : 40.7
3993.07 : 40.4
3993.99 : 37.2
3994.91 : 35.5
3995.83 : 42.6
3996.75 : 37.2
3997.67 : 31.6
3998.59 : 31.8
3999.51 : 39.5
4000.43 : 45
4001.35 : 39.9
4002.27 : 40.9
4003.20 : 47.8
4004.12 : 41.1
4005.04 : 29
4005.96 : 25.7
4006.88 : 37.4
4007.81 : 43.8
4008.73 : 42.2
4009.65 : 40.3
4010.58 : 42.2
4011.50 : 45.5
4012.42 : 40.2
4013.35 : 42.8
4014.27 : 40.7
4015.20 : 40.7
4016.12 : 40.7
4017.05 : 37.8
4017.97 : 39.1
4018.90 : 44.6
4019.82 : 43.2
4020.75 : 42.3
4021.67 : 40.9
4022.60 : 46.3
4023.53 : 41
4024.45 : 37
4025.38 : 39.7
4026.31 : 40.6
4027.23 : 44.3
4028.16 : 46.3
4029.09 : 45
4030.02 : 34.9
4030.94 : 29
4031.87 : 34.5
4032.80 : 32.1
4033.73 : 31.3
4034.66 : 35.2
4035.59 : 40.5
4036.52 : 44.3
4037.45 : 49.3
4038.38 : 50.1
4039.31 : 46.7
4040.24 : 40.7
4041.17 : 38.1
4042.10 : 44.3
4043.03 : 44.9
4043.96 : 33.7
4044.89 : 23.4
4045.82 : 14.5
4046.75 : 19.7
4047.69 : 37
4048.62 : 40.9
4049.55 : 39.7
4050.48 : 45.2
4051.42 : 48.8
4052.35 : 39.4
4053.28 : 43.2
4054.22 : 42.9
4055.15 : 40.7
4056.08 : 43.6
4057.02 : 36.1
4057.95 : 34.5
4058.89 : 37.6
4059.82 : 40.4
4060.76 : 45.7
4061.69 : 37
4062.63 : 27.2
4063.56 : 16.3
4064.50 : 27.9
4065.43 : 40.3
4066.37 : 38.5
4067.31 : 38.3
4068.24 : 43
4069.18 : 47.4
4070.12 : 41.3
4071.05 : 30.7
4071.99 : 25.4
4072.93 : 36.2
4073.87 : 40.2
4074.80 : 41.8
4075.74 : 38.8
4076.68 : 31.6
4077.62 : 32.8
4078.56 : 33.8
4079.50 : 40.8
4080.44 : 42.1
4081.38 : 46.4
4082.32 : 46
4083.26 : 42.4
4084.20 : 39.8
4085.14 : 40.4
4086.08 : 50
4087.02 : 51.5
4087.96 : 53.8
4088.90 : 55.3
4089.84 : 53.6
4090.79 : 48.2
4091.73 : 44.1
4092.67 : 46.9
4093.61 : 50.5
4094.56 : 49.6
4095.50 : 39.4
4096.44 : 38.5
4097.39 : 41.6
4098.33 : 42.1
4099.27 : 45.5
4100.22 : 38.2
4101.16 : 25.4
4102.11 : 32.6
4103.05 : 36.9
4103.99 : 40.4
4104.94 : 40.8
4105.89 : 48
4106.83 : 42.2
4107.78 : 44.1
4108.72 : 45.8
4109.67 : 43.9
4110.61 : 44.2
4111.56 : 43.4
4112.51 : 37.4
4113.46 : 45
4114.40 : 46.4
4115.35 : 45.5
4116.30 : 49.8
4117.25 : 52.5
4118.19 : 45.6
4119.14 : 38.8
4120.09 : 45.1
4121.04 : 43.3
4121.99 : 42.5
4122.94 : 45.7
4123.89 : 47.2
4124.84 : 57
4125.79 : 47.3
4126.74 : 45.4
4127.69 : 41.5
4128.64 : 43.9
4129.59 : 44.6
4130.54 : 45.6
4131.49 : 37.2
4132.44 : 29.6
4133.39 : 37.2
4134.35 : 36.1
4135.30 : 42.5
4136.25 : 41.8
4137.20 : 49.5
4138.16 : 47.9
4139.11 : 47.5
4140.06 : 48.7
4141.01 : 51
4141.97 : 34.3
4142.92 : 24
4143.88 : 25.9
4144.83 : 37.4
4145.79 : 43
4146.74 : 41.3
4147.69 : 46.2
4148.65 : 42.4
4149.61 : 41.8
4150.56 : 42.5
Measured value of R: 2.02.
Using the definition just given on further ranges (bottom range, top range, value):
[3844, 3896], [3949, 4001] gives 1.27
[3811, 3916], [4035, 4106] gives 2.21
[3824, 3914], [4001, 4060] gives 2.09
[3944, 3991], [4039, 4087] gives 1.68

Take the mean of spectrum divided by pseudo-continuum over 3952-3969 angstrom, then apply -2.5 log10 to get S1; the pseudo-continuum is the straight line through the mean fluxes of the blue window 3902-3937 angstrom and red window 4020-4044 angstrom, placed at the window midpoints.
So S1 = 0.45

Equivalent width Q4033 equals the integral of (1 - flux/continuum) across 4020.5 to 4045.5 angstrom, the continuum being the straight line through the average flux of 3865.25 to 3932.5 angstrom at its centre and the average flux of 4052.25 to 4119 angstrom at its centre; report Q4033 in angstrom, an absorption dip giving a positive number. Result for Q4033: -2.58 angstrom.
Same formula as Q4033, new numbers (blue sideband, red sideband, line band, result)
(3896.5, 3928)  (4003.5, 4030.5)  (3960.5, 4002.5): 10.0 angstrom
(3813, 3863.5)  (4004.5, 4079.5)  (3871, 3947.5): 7.1 angstrom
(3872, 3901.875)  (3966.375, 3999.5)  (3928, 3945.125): 9.5 angstrom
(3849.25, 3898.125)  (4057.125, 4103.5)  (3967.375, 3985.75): 4.6 angstrom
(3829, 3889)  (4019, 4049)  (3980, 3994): -1.0 angstrom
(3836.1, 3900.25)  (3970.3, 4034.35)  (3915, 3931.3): 4.7 angstrom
